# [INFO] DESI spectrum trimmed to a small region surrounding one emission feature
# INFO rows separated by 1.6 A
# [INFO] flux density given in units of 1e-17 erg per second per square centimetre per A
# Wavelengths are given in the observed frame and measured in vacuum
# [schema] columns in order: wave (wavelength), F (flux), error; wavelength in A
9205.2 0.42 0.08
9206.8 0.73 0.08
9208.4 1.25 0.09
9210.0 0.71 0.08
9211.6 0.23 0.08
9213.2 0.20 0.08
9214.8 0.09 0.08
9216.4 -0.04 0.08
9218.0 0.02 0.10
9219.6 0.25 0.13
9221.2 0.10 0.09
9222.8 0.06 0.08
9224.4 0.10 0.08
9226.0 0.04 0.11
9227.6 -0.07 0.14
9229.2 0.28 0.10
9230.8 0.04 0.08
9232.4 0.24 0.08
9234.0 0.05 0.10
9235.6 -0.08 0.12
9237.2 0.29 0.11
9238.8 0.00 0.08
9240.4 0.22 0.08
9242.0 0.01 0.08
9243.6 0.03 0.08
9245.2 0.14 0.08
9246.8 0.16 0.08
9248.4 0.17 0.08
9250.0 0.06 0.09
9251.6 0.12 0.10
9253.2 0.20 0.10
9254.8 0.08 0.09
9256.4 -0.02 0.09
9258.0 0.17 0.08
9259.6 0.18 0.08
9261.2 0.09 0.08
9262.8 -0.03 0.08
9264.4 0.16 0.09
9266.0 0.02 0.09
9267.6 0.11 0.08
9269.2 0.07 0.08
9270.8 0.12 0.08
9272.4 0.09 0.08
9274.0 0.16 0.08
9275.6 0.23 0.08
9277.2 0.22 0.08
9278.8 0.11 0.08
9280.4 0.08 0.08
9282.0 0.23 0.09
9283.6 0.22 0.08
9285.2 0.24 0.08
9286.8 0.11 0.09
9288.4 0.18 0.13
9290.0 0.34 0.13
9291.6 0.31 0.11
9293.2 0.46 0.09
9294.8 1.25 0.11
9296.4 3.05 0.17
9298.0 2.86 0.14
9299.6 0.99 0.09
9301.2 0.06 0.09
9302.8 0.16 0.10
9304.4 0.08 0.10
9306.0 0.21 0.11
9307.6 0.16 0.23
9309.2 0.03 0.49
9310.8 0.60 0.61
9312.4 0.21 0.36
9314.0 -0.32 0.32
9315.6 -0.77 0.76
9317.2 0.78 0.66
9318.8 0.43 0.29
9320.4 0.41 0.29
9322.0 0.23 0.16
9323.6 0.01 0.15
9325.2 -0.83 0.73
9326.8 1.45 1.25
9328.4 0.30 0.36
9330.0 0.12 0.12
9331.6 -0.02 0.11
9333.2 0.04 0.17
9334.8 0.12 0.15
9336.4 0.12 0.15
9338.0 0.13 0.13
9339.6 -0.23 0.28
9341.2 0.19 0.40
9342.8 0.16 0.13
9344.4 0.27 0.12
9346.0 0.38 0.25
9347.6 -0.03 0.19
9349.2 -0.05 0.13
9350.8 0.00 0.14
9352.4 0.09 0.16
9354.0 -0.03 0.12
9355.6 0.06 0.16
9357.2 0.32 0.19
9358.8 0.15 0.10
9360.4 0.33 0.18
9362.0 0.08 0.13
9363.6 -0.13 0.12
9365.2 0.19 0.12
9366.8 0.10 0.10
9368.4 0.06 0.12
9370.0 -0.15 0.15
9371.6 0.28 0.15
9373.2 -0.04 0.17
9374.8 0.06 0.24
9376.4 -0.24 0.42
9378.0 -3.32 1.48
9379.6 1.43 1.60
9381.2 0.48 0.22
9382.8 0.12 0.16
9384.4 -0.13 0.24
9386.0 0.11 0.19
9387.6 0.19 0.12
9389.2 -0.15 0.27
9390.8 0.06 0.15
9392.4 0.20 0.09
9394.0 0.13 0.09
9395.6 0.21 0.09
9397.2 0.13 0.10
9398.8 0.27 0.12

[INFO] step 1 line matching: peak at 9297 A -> [O III] 5007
